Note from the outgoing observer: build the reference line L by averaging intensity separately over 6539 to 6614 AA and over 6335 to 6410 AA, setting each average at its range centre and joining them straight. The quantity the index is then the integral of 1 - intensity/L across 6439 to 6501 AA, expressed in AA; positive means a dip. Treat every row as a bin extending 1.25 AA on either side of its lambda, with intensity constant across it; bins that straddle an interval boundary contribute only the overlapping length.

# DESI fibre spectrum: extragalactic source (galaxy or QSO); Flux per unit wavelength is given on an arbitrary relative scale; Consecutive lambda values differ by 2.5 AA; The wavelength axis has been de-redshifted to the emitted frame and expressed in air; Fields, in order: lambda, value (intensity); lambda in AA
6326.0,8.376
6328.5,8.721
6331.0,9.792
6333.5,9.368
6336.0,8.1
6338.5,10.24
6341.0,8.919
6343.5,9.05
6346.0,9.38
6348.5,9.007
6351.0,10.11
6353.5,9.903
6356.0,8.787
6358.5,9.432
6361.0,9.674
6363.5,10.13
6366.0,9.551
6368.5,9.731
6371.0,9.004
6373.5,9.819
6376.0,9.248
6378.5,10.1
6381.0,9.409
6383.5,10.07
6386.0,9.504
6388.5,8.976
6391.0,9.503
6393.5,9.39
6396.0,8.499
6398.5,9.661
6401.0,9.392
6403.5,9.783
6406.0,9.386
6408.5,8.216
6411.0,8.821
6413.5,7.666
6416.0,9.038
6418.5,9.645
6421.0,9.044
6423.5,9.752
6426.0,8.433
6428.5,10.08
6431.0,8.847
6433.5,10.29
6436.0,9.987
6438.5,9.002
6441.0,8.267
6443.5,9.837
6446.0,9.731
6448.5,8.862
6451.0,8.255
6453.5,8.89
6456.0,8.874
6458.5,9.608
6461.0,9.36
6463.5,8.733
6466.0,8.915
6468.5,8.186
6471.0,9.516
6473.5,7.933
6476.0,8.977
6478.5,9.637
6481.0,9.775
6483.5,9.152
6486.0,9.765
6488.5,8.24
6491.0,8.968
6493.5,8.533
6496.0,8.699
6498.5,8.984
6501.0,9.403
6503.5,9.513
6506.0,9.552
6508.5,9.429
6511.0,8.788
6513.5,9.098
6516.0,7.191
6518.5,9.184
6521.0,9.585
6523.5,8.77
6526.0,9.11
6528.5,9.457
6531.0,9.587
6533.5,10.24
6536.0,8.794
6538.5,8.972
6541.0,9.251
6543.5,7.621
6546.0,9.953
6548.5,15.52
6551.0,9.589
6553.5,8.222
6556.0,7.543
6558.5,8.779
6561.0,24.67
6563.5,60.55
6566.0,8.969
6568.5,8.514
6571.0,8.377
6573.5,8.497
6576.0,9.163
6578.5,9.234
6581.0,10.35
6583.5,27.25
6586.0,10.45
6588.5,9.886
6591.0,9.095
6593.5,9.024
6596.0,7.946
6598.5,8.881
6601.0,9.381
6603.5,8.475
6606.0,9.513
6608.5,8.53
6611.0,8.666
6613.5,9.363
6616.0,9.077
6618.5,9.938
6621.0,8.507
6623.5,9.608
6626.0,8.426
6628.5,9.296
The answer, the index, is 9.7 AA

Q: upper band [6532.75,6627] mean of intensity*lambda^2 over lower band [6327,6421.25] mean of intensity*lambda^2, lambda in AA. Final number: 1.31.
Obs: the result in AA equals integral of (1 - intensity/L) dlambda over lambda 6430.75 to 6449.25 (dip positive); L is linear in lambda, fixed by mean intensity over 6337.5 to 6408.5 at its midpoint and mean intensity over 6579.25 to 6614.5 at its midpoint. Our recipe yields 0.7 AA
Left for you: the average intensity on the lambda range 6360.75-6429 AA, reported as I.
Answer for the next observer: 9.33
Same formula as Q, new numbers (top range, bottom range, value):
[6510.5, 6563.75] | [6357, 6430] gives 1.28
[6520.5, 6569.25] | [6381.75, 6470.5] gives 1.45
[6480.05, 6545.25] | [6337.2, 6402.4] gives 1.00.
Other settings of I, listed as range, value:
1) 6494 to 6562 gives 9.76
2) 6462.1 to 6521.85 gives 8.99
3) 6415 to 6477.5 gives 9.12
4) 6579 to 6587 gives 15.6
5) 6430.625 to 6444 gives 9.38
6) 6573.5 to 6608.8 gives 10.5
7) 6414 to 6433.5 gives 9.27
